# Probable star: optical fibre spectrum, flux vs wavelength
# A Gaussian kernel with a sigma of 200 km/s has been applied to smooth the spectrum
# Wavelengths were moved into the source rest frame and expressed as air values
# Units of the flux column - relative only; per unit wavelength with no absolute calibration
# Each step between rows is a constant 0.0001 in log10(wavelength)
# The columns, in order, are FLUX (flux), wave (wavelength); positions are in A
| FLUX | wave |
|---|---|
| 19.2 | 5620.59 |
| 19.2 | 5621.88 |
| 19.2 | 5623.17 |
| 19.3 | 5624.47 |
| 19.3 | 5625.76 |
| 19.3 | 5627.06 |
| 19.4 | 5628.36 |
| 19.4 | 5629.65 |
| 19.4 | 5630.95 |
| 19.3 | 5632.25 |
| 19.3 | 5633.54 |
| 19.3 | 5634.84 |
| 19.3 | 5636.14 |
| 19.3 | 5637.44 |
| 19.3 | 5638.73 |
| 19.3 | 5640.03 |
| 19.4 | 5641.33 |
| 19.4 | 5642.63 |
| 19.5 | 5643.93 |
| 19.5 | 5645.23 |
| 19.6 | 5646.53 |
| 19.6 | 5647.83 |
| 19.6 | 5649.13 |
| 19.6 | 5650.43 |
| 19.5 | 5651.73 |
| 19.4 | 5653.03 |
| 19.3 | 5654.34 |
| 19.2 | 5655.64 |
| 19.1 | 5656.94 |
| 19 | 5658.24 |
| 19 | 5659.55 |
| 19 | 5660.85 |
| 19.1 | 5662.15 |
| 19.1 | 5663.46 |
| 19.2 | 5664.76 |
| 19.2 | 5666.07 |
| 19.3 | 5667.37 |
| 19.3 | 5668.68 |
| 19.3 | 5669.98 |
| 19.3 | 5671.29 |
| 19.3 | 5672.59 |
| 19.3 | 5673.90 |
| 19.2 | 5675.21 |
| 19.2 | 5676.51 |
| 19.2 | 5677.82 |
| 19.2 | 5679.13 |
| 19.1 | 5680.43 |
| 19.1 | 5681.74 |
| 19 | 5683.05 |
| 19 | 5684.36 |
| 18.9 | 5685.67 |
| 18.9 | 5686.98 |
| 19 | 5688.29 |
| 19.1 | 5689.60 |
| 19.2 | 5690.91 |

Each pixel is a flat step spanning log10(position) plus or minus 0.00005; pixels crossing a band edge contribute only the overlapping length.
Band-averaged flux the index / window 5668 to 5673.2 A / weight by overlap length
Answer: 19.3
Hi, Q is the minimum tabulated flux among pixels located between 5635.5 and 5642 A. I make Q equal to 19.3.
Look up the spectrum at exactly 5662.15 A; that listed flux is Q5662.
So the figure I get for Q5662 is 19.1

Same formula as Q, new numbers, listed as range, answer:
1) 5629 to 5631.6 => 19.4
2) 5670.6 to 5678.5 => 19.2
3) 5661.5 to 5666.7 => 19.1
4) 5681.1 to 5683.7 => 19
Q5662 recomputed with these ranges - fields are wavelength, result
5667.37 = 19.3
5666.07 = 19.2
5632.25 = 19.3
